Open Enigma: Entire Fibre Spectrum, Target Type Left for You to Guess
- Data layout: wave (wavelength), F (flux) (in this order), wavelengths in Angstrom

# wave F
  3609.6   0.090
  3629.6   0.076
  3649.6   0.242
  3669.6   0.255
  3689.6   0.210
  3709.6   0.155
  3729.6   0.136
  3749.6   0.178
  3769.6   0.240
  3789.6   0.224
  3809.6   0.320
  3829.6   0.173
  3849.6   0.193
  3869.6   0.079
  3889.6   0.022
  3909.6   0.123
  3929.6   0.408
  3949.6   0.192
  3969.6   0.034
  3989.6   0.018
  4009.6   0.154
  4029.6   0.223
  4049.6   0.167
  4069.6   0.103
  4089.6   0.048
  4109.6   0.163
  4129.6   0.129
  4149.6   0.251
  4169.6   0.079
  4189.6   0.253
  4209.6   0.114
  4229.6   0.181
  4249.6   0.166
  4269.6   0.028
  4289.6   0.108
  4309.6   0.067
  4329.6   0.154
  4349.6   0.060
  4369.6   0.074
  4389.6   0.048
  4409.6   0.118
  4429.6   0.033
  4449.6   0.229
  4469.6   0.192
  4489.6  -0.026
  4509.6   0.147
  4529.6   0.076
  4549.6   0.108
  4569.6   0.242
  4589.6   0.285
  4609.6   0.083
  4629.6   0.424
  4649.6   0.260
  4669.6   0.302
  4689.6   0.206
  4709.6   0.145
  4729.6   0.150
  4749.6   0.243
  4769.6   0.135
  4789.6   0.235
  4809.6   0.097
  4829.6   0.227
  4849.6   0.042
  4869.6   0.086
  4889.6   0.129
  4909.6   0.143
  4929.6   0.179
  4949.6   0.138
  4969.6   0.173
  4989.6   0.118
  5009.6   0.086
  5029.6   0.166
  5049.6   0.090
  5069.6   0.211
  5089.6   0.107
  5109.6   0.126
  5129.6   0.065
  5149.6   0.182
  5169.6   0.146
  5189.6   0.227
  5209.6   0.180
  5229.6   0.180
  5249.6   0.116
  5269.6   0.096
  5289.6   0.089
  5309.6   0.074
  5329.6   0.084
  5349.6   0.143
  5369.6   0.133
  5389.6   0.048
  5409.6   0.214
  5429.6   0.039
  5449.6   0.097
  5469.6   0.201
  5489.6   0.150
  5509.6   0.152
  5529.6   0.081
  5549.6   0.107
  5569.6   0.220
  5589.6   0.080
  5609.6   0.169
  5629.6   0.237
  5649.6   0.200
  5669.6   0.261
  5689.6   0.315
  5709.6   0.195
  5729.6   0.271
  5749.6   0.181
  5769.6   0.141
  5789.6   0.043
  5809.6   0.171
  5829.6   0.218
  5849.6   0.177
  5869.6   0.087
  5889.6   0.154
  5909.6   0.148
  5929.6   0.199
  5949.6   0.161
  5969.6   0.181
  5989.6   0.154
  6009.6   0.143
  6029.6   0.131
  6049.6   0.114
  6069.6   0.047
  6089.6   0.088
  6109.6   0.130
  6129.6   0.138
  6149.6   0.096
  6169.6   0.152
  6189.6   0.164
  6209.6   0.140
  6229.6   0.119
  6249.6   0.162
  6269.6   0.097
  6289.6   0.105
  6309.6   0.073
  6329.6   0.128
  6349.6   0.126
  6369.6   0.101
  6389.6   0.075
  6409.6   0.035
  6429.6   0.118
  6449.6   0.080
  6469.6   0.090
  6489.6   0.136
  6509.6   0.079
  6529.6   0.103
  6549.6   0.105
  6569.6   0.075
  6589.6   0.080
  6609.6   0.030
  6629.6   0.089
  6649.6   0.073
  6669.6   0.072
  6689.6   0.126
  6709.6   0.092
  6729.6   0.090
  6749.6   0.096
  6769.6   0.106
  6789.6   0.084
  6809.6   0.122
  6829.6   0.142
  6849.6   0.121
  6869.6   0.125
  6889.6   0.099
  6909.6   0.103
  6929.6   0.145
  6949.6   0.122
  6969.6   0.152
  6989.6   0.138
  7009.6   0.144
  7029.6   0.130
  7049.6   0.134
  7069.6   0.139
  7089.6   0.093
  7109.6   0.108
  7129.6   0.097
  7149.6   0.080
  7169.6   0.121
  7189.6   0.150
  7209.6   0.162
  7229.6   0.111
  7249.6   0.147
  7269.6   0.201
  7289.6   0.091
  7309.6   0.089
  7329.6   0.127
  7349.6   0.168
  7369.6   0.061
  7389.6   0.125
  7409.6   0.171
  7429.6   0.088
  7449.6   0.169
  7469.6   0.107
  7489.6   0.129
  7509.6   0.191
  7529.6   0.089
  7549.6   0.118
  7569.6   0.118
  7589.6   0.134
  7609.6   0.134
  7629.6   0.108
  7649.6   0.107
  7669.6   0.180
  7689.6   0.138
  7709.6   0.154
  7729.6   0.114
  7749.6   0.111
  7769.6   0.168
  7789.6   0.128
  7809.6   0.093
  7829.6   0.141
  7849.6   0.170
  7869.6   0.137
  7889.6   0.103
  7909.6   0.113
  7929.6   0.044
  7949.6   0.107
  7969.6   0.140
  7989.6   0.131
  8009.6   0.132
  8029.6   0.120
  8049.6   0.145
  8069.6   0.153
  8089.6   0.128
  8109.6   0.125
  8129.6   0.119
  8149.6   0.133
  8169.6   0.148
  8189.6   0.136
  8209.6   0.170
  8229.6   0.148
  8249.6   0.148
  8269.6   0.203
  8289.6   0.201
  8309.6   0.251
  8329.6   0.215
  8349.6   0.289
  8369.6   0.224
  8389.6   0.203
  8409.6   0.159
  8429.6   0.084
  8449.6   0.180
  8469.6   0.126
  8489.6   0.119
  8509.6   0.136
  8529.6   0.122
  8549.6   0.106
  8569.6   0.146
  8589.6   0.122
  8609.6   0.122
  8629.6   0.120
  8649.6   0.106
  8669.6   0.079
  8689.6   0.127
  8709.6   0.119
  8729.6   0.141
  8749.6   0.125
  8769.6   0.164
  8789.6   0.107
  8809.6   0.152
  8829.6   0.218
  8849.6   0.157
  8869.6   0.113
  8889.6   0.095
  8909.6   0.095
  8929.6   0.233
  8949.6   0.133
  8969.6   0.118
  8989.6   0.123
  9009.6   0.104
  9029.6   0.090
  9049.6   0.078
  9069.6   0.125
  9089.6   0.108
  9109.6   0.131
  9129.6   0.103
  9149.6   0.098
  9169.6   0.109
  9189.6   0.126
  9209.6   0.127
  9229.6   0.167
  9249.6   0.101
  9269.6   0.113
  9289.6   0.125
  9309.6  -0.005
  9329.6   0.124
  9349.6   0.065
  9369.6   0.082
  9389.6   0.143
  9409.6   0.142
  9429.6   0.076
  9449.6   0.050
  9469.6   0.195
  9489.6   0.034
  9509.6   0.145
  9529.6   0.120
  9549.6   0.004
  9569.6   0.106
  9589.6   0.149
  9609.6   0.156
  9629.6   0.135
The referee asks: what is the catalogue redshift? 1.987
